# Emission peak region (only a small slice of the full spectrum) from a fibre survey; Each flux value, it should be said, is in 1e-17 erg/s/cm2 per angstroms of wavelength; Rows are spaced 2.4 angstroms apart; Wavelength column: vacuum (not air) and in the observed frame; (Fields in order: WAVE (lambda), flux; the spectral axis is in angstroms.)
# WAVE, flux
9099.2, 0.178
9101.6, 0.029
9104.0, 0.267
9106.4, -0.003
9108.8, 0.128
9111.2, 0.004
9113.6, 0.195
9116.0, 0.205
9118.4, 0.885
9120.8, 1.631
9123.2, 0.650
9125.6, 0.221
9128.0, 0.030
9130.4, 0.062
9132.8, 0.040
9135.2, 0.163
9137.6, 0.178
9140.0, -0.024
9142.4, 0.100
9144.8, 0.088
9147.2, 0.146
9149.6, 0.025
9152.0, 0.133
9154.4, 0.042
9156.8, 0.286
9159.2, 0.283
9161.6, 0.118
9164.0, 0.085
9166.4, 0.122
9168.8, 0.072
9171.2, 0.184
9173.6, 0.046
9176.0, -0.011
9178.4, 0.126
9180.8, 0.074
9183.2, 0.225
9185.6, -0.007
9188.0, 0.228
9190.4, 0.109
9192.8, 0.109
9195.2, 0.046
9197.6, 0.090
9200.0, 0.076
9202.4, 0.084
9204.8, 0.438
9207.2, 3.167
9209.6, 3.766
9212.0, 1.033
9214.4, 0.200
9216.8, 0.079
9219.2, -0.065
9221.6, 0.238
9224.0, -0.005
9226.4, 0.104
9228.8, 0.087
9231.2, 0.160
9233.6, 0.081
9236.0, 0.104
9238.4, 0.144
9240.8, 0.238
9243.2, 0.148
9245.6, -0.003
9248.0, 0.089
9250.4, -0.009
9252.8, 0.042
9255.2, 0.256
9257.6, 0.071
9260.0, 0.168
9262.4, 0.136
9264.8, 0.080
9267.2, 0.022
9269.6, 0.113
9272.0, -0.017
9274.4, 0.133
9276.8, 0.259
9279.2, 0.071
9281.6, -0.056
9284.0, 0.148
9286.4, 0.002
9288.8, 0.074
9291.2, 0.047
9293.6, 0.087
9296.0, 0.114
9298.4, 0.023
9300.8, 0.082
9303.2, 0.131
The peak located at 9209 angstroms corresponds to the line [O III]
